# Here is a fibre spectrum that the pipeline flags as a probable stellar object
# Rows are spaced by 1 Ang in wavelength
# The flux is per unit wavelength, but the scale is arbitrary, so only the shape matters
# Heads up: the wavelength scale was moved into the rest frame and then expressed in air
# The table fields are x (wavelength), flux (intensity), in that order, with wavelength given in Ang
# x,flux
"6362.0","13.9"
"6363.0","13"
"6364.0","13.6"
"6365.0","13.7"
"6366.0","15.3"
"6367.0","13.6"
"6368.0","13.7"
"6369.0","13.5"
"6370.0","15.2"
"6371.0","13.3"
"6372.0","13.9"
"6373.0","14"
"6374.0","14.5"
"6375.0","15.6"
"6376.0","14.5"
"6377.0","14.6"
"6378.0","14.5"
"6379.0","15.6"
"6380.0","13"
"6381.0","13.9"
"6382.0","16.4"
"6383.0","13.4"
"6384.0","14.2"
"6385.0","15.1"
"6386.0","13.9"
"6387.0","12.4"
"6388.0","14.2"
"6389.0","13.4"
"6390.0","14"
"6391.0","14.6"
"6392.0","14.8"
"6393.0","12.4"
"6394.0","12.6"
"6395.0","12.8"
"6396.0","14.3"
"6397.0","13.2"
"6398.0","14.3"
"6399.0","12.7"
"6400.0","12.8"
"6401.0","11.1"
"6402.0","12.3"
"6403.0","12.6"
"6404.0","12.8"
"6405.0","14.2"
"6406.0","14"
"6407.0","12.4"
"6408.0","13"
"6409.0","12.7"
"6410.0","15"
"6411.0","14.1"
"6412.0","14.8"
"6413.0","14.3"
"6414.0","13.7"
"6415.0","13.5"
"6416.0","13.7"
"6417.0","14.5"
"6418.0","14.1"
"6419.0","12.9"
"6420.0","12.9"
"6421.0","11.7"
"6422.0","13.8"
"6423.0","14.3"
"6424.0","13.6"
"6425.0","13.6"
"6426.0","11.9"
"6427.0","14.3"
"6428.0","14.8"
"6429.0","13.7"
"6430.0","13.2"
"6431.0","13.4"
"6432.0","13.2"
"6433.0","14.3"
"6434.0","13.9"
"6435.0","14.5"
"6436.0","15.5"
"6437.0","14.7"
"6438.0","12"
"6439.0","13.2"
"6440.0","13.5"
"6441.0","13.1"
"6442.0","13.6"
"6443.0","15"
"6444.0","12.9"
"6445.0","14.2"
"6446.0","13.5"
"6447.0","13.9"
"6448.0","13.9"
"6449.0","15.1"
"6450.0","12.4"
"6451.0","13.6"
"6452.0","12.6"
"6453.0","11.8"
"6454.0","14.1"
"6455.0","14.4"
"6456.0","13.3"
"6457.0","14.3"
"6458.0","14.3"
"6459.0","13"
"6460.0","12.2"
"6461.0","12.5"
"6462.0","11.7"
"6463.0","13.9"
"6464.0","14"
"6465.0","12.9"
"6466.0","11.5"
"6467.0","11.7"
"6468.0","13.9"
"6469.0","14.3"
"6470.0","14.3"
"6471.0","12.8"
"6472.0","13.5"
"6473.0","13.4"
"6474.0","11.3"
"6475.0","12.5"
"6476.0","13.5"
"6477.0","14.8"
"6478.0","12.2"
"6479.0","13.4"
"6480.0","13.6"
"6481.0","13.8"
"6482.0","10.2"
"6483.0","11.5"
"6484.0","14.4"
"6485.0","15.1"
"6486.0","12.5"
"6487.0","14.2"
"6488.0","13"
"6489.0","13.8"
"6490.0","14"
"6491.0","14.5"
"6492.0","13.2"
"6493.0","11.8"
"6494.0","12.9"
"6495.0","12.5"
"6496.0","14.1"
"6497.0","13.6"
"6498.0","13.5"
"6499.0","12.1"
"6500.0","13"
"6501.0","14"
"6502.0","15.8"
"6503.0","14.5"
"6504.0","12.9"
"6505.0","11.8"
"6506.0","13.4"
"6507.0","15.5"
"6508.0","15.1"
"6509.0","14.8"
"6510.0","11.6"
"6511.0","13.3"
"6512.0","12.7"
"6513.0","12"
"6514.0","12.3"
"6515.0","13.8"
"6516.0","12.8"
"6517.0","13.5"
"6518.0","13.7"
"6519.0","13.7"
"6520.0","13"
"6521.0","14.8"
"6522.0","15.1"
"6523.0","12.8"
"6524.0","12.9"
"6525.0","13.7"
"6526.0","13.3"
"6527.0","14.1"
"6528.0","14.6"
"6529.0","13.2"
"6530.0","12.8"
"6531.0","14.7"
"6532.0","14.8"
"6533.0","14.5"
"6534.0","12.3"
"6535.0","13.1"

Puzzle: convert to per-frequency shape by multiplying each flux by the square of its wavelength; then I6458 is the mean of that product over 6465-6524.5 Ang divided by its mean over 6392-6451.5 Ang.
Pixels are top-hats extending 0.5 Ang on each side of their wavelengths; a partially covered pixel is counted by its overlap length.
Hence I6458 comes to 1.0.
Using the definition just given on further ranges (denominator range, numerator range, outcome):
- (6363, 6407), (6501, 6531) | 1.03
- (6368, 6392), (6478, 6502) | 0.96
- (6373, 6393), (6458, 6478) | 0.94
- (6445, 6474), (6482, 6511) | 1.03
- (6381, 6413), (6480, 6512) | 1.02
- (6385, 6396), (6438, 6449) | 1.02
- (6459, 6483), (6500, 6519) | 1.06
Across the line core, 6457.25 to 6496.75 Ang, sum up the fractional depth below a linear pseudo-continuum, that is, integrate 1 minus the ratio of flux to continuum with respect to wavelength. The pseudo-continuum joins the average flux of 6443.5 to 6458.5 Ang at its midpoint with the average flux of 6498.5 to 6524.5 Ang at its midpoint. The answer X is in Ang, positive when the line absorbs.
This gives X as 1.2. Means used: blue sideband 13.6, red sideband 13.5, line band 13.2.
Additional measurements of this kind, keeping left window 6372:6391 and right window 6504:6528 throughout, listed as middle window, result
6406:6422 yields 0.6 Ang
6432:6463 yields 0.7 Ang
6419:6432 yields 0.6 Ang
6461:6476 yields 0.9 Ang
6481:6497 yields 0.5 Ang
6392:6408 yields 1.3 Ang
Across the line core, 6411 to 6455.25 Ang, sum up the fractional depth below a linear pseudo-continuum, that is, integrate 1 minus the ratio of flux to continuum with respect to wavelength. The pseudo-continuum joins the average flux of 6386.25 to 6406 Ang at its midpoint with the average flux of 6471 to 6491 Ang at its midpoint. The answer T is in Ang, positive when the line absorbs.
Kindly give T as -1.4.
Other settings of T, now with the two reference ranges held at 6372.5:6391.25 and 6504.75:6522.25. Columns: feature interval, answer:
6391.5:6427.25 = 1.9 Ang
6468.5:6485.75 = 0.7 Ang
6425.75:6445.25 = 0.3 Ang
